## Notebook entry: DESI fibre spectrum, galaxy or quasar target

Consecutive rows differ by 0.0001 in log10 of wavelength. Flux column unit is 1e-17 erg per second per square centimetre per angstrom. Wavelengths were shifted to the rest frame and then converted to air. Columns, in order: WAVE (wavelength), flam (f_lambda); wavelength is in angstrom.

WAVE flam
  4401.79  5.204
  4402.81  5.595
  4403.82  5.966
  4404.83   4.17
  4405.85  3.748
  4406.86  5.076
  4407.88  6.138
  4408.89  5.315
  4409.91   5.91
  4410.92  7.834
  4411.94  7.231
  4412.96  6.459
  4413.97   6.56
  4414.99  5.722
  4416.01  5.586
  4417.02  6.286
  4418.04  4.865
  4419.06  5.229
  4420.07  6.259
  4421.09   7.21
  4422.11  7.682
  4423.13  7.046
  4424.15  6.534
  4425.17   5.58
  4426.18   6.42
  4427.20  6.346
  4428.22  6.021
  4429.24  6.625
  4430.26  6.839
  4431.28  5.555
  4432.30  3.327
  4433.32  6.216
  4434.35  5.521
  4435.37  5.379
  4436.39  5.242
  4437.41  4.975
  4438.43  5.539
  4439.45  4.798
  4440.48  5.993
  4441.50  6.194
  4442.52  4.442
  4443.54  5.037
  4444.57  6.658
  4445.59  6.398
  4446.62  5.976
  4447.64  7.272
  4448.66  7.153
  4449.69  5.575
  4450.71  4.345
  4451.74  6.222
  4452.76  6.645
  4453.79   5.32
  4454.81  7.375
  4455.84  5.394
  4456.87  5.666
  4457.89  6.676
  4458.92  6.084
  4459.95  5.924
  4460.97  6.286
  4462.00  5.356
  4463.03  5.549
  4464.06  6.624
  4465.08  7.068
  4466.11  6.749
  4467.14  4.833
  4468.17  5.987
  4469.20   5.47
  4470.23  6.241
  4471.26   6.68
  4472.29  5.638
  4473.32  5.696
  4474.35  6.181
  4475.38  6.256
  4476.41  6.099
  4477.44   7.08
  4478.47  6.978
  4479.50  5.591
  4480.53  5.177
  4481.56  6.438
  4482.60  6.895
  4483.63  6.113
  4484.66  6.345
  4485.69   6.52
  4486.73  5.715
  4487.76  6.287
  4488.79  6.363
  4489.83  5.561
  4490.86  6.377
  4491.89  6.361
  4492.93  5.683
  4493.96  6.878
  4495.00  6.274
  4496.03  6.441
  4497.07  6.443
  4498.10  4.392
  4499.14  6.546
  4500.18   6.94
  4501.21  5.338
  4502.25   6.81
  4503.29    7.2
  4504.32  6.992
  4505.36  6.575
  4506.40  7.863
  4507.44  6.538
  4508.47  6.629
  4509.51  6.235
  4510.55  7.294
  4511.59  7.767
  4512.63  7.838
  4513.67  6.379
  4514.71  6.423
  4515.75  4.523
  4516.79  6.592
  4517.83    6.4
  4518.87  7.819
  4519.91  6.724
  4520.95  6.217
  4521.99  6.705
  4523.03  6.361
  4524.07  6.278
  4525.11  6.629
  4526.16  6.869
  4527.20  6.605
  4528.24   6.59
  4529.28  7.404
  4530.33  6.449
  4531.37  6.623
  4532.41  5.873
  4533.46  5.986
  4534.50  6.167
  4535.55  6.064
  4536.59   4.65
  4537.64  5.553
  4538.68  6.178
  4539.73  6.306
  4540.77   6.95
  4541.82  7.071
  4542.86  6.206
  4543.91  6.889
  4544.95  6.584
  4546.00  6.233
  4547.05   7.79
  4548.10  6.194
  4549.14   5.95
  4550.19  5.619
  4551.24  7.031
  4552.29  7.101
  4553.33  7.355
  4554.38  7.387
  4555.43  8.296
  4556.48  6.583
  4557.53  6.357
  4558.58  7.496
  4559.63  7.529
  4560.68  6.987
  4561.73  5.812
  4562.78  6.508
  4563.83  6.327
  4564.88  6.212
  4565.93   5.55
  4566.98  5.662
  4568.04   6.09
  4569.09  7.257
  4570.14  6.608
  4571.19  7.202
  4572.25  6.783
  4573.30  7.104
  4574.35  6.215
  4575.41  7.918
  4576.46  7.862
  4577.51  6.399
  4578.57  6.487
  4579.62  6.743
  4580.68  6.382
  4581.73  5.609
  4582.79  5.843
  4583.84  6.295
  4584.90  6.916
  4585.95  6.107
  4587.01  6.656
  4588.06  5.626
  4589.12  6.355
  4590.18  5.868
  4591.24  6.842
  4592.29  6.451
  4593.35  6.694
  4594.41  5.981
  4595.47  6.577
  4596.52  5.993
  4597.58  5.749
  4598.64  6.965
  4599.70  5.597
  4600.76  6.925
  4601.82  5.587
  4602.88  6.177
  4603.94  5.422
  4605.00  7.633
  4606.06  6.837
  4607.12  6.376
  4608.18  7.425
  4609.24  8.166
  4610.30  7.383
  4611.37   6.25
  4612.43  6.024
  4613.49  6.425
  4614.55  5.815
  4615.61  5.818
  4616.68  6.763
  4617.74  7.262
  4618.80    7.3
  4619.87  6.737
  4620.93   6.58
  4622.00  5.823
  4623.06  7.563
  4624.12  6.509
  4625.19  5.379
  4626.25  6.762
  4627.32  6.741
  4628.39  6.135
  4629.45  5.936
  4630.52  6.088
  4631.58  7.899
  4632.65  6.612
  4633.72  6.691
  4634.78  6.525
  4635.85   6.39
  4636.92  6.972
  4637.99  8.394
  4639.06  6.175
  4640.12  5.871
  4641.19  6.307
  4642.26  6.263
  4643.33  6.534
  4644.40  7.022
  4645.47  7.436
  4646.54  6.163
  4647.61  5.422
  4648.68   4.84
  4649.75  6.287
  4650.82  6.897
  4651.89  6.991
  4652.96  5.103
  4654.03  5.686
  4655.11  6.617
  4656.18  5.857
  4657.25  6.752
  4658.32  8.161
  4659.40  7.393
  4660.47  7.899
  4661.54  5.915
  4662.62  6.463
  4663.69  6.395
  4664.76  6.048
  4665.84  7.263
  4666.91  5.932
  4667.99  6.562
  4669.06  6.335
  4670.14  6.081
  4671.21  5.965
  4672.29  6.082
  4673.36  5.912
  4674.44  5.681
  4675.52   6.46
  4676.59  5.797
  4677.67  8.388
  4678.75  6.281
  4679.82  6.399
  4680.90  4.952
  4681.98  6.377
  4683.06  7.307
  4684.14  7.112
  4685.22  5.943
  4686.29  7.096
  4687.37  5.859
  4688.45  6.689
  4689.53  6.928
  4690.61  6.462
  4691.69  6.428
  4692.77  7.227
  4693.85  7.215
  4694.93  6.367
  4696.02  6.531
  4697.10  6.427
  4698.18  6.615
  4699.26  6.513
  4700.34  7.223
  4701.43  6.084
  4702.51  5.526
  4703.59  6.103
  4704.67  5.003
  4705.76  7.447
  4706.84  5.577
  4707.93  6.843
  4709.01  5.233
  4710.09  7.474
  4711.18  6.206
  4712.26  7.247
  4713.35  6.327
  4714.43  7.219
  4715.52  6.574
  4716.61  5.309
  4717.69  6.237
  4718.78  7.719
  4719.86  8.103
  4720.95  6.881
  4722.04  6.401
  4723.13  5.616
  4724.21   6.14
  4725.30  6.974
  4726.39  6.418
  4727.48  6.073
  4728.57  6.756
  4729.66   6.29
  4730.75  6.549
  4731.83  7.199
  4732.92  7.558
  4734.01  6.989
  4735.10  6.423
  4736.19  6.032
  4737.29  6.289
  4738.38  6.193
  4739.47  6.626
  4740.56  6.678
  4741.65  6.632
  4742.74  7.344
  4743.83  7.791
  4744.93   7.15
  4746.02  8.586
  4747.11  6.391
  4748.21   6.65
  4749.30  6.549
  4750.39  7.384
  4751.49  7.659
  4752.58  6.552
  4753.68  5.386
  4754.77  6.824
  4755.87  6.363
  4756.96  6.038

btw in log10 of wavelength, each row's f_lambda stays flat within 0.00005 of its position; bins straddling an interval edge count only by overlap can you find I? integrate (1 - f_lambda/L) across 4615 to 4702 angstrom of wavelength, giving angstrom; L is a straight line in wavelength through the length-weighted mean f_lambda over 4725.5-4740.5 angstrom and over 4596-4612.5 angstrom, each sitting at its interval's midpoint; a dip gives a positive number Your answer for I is 0.6 angstrom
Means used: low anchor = 6.54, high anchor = 6.58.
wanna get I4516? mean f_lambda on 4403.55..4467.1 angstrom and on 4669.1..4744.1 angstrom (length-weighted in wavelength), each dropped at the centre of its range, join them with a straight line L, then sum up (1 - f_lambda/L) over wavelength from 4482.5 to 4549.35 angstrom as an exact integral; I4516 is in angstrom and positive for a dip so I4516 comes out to -3.7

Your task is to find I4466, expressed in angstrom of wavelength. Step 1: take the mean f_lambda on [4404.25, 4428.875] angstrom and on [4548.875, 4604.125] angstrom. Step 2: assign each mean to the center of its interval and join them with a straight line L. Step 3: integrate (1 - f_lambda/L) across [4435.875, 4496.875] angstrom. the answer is 1.5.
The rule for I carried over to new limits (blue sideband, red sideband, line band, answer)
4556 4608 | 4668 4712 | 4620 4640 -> -0.5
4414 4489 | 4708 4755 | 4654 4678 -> 0.2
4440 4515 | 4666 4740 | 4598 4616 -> -0.4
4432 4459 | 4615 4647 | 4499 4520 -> -2.3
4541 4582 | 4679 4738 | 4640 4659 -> 0.7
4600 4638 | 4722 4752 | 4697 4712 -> 0.9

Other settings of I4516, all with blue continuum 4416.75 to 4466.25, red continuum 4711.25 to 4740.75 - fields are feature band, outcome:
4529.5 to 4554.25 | -0.8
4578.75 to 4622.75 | -0.7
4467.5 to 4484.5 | -0.3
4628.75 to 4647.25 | -0.7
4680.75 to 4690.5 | 0.0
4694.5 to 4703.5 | 0.2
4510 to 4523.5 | -1.2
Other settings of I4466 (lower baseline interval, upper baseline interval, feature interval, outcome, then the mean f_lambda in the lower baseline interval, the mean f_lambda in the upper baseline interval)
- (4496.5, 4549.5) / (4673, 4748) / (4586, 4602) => 0.7 angstrom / 6.5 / 6.59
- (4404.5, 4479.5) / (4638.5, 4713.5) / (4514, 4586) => -4.2 angstrom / 5.98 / 6.43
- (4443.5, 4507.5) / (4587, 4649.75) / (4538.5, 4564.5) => -1.6 angstrom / 6.21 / 6.48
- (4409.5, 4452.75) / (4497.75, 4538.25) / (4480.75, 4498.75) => 0.5 angstrom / 6.01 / 6.49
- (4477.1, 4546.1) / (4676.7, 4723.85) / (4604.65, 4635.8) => -0.8 angstrom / 6.43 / 6.54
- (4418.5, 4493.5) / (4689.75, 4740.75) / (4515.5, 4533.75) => -1.0 angstrom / 6.04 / 6.54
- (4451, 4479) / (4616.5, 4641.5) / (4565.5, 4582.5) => -0.4 angstrom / 6.14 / 6.64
